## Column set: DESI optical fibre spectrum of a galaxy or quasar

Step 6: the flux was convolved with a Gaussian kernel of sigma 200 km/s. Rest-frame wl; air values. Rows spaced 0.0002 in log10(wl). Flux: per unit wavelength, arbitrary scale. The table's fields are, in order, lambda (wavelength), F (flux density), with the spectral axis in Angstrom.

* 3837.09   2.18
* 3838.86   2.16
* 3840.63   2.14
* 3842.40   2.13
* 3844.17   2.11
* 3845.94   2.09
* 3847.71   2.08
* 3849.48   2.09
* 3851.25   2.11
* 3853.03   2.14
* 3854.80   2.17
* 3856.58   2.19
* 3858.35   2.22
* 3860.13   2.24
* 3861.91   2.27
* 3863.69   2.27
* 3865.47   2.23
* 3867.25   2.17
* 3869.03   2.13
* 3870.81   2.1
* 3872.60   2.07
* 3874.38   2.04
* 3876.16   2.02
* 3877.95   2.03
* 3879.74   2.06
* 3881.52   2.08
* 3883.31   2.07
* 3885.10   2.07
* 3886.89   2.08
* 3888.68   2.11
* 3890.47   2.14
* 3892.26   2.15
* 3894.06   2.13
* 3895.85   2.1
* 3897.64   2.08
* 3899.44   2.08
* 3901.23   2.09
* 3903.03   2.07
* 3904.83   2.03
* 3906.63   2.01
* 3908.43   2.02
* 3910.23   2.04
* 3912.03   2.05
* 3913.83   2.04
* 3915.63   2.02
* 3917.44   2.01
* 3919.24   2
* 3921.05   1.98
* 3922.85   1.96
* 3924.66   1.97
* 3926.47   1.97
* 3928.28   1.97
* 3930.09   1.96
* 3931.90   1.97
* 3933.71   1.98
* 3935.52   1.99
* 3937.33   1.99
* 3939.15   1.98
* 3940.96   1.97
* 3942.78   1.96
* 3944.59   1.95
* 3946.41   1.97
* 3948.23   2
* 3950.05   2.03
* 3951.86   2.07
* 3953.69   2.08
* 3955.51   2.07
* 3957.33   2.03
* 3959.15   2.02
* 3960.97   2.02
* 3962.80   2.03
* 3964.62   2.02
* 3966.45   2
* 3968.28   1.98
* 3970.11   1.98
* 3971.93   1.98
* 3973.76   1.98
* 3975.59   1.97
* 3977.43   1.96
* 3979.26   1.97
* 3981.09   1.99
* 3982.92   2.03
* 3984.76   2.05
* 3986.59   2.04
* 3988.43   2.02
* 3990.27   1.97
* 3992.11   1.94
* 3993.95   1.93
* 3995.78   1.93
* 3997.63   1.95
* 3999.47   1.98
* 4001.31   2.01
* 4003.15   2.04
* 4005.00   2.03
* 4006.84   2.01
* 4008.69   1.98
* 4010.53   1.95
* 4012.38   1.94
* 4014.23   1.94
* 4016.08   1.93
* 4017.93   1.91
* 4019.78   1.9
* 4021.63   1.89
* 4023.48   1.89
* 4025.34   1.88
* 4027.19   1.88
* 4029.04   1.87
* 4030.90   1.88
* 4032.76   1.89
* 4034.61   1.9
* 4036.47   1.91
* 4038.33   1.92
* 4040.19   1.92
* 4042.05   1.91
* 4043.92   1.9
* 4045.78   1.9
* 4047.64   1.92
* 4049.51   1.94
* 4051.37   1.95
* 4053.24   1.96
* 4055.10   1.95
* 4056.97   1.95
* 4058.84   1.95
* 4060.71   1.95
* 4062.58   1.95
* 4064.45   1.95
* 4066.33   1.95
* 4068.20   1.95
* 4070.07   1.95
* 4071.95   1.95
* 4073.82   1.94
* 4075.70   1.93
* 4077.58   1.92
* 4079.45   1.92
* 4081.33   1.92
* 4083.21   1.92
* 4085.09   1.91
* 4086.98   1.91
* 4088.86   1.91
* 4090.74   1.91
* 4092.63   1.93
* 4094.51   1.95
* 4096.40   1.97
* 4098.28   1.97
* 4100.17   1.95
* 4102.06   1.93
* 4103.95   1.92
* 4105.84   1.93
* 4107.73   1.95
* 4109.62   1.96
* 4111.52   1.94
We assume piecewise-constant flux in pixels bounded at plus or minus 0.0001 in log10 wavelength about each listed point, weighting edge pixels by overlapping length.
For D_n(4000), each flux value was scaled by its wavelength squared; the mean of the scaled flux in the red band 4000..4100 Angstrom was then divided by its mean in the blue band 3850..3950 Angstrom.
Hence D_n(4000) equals 1.01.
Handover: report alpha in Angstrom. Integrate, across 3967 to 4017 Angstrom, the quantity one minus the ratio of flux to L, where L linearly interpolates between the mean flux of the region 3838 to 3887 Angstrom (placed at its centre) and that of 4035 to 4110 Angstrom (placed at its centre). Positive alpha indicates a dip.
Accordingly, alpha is 0.7 Angstrom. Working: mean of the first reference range 2.13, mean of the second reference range 1.93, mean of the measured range 1.98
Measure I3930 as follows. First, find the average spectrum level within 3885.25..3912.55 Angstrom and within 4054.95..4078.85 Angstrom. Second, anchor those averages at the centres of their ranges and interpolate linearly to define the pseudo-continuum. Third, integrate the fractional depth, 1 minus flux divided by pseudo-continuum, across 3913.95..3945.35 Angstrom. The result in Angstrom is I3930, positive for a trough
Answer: 1.1 Angstrom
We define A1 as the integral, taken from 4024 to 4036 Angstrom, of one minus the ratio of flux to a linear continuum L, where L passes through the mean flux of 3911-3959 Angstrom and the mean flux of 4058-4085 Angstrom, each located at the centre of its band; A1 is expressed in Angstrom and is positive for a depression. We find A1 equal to 0.4 Angstrom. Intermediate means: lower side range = 2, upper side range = 1.94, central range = 1.88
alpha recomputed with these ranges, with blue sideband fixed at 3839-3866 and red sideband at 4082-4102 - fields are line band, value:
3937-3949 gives 0.6 Angstrom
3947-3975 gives 0.6 Angstrom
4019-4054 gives 1.4 Angstrom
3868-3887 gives 0.6 Angstrom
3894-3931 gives 1.4 Angstrom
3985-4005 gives 0.4 Angstrom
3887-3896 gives 0.0 Angstrom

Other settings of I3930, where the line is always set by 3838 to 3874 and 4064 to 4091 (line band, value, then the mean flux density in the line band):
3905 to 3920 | 0.5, 2.02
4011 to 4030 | 0.8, 1.9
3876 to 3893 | 0.3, 2.08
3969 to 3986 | 0.3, 1.99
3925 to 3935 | 0.5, 1.97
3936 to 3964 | 0.6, 2.01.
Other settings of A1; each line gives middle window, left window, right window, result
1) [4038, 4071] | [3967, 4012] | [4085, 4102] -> 0.28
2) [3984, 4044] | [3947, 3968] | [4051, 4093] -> 1.27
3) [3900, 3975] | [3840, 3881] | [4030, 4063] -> 1.52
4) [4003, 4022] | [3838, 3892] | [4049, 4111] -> 0.42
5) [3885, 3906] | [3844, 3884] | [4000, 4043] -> -0.04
